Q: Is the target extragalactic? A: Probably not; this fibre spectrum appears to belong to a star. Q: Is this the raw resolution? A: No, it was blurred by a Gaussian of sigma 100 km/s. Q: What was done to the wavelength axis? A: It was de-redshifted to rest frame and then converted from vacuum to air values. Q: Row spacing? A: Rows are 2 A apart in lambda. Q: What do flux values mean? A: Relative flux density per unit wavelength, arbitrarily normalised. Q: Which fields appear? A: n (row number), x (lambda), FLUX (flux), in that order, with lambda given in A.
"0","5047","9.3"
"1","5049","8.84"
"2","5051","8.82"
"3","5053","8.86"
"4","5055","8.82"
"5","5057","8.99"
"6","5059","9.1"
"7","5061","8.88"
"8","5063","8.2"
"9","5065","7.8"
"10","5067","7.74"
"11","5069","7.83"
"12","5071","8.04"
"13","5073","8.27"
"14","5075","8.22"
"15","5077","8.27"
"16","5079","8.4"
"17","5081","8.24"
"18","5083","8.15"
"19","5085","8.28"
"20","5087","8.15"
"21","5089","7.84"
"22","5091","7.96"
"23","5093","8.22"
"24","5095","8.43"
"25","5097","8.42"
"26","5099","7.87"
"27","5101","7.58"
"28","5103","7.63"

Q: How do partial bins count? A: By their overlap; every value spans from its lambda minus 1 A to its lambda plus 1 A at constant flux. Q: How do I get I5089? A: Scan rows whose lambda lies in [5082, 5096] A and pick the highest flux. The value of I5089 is 8.43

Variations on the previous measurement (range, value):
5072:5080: 8.4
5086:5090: 8.15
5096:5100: 8.42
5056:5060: 9.1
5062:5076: 8.27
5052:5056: 8.86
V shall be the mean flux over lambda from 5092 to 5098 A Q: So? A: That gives 8.36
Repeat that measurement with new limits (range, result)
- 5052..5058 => 8.89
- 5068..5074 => 8.05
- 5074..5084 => 8.26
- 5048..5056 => 8.84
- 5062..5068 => 7.91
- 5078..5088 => 8.24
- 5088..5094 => 8.01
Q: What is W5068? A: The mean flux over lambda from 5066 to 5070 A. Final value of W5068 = 7.79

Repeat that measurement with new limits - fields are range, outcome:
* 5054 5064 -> 8.8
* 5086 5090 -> 8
